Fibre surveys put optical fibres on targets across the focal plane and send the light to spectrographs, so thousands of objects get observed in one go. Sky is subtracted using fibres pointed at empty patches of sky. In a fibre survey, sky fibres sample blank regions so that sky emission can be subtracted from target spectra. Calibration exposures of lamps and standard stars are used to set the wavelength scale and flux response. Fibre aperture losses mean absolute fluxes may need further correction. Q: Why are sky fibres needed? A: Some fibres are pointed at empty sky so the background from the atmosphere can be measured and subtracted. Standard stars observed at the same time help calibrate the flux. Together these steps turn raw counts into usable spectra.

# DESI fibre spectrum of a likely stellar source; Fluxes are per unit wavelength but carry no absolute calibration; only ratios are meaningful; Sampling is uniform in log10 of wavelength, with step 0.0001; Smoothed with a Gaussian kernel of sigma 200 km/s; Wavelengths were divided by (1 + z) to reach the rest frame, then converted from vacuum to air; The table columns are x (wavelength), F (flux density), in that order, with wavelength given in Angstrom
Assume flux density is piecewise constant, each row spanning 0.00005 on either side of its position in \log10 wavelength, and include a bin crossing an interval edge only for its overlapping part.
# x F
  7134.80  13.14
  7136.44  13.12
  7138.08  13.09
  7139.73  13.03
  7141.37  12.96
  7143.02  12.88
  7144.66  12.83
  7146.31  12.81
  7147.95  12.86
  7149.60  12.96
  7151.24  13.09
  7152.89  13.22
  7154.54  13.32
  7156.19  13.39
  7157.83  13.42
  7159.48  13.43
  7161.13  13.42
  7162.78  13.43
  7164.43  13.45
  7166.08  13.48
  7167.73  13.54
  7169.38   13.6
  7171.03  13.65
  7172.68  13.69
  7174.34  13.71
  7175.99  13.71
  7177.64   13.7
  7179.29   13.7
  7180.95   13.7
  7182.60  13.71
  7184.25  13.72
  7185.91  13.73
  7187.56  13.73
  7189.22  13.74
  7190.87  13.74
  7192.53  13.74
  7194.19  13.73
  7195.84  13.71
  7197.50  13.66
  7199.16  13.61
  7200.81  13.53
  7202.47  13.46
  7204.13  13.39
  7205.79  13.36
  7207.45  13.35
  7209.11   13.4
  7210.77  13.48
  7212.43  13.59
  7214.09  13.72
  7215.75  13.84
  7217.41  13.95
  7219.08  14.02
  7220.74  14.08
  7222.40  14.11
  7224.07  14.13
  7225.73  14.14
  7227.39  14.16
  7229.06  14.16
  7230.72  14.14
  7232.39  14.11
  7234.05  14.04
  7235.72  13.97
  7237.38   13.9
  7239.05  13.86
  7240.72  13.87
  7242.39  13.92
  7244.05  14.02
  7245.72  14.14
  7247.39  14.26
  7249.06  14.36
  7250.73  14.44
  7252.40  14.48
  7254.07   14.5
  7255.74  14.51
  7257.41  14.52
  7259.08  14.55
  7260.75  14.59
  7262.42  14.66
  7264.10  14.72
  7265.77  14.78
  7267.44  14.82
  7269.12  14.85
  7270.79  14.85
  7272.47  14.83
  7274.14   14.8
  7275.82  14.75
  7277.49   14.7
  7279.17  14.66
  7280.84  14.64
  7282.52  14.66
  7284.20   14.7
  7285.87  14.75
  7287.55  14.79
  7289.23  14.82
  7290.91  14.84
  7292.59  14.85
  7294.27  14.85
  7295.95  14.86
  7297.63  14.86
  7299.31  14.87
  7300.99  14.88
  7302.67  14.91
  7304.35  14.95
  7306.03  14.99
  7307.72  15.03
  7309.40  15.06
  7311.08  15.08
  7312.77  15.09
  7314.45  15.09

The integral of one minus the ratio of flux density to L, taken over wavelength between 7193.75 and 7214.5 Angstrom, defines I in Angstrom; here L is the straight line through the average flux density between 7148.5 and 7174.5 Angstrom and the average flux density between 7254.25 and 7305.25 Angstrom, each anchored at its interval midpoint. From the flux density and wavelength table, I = 0.5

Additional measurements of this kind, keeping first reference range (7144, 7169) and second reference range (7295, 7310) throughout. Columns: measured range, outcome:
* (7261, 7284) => -0.2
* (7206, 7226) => 0.2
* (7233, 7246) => 0.2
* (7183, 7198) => -0.1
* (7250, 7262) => -0.1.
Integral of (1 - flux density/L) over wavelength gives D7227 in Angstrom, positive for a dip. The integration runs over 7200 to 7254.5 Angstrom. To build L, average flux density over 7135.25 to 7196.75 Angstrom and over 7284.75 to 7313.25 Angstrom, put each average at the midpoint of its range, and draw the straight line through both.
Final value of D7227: 0.7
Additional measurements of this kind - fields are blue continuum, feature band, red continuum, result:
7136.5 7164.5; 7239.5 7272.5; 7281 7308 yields -0.19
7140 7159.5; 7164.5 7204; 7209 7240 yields -0.51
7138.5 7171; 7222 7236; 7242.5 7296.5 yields 0.02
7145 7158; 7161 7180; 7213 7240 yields -0.36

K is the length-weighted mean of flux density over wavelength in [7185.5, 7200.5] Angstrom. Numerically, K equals 13.7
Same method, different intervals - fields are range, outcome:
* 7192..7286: 14.2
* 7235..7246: 13.9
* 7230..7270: 14.3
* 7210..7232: 14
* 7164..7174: 13.6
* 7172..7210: 13.6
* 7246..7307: 14.7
